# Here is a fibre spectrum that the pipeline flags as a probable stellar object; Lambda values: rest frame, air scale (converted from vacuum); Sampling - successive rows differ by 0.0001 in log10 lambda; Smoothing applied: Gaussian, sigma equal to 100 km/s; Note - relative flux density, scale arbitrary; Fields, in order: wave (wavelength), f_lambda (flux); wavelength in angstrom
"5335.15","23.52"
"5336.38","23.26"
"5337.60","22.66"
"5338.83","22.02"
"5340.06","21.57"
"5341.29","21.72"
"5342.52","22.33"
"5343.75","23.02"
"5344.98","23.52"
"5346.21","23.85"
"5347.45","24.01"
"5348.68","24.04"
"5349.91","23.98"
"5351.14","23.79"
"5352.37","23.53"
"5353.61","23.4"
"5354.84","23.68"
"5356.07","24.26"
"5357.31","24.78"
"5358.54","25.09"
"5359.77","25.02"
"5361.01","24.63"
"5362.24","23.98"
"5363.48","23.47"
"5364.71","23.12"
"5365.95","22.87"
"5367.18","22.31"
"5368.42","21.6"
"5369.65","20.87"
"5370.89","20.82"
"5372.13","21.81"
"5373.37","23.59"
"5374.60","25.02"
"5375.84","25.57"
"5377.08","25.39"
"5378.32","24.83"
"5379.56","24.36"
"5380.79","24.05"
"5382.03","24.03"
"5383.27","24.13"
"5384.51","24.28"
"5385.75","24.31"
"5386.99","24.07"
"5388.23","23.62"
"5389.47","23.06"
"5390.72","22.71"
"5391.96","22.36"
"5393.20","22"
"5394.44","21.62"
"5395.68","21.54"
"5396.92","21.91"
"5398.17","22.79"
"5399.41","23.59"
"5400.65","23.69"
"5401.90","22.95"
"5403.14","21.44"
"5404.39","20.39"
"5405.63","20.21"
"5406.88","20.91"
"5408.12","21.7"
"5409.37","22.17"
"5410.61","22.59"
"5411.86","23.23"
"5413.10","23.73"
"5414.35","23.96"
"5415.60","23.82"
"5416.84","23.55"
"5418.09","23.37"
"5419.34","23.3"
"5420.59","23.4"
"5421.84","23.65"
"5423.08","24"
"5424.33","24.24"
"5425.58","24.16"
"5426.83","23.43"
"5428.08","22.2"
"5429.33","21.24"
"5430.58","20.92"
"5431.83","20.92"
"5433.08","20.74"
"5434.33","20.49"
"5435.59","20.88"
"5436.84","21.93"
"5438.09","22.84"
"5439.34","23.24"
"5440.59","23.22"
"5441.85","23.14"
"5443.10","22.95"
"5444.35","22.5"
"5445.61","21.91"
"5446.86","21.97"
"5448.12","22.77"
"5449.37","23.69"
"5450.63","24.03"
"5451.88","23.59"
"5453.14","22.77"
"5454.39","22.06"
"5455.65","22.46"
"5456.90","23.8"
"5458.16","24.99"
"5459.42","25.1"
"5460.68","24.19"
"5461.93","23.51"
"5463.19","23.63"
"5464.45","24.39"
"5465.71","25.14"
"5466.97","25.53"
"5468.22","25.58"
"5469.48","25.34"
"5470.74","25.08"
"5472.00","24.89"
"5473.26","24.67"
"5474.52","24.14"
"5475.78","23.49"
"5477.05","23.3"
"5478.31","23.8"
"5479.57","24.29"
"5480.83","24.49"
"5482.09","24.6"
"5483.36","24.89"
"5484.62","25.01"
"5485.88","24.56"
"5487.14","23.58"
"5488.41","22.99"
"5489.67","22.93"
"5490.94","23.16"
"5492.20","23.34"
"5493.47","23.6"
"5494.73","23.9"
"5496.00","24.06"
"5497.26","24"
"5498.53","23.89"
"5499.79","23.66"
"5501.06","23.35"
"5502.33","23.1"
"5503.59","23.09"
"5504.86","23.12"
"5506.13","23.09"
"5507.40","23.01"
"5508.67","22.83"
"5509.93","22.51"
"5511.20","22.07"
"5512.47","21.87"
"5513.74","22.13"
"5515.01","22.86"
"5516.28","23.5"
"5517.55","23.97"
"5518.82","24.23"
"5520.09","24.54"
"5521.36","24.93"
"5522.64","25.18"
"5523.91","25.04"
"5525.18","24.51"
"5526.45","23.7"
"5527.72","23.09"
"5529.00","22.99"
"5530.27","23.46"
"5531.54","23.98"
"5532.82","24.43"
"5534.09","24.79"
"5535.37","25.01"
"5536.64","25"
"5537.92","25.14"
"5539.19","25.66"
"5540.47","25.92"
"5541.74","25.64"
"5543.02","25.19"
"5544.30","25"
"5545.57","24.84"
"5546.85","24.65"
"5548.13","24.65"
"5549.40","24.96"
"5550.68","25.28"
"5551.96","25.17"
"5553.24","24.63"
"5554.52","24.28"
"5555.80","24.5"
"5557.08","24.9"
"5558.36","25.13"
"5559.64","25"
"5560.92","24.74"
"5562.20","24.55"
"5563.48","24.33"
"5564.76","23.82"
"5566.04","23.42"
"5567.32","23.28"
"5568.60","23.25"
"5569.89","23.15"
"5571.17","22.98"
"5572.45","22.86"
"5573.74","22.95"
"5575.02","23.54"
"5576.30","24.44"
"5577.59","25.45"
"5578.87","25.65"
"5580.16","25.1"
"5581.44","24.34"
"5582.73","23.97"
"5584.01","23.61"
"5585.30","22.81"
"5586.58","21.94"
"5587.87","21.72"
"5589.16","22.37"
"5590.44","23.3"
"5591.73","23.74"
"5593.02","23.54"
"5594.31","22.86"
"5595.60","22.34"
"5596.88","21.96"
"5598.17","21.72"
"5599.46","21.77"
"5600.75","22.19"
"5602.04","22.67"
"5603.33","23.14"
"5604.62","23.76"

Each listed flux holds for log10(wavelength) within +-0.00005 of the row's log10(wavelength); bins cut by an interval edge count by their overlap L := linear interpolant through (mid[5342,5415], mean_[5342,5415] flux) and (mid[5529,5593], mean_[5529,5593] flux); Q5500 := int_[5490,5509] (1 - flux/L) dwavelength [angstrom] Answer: 0.4 angstrom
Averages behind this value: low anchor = 23.2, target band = 23.4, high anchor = 24.2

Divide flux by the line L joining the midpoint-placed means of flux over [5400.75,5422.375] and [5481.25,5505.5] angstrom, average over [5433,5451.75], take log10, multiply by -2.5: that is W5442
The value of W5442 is 0.026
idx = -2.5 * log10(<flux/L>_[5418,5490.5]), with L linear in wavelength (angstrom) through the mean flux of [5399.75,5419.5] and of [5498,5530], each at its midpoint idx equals -0.02 mag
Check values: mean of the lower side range 22.6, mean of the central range 23.4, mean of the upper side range 23.5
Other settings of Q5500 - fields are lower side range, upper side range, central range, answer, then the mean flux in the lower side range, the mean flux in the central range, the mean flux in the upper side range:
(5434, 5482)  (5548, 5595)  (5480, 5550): -0.7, 23.6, 24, 23.9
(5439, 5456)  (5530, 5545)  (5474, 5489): -0.3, 22.9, 24.1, 25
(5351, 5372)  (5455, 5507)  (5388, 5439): 2.5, 23.3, 22.5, 24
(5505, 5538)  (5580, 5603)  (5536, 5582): -2.5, 23.7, 24.5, 22.8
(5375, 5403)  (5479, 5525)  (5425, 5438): 1.0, 23.5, 21.7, 23.7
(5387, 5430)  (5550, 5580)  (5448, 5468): -0.6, 22.7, 23.9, 24.2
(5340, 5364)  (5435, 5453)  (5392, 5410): 1.0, 23.7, 21.9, 22.8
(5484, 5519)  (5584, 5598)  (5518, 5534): -0.7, 23.3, 24.2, 22.7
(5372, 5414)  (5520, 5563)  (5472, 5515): 1.1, 23.1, 23.5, 24.7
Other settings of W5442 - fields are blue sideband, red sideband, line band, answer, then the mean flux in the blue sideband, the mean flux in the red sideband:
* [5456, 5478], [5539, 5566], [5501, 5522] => 0.068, 24.5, 24.9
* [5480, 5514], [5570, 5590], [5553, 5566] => -0.045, 23.5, 23.6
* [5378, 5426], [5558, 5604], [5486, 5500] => -0.016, 23.1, 23.4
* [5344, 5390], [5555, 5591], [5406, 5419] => 0.042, 23.7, 23.8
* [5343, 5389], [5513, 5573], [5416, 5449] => 0.064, 23.7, 24.3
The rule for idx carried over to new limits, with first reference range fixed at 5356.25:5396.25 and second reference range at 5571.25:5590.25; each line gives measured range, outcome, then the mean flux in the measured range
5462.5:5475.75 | -0.056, 24.8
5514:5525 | -0.029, 24.2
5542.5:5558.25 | -0.056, 24.8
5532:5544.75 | -0.070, 25.1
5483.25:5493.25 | -0.009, 23.7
